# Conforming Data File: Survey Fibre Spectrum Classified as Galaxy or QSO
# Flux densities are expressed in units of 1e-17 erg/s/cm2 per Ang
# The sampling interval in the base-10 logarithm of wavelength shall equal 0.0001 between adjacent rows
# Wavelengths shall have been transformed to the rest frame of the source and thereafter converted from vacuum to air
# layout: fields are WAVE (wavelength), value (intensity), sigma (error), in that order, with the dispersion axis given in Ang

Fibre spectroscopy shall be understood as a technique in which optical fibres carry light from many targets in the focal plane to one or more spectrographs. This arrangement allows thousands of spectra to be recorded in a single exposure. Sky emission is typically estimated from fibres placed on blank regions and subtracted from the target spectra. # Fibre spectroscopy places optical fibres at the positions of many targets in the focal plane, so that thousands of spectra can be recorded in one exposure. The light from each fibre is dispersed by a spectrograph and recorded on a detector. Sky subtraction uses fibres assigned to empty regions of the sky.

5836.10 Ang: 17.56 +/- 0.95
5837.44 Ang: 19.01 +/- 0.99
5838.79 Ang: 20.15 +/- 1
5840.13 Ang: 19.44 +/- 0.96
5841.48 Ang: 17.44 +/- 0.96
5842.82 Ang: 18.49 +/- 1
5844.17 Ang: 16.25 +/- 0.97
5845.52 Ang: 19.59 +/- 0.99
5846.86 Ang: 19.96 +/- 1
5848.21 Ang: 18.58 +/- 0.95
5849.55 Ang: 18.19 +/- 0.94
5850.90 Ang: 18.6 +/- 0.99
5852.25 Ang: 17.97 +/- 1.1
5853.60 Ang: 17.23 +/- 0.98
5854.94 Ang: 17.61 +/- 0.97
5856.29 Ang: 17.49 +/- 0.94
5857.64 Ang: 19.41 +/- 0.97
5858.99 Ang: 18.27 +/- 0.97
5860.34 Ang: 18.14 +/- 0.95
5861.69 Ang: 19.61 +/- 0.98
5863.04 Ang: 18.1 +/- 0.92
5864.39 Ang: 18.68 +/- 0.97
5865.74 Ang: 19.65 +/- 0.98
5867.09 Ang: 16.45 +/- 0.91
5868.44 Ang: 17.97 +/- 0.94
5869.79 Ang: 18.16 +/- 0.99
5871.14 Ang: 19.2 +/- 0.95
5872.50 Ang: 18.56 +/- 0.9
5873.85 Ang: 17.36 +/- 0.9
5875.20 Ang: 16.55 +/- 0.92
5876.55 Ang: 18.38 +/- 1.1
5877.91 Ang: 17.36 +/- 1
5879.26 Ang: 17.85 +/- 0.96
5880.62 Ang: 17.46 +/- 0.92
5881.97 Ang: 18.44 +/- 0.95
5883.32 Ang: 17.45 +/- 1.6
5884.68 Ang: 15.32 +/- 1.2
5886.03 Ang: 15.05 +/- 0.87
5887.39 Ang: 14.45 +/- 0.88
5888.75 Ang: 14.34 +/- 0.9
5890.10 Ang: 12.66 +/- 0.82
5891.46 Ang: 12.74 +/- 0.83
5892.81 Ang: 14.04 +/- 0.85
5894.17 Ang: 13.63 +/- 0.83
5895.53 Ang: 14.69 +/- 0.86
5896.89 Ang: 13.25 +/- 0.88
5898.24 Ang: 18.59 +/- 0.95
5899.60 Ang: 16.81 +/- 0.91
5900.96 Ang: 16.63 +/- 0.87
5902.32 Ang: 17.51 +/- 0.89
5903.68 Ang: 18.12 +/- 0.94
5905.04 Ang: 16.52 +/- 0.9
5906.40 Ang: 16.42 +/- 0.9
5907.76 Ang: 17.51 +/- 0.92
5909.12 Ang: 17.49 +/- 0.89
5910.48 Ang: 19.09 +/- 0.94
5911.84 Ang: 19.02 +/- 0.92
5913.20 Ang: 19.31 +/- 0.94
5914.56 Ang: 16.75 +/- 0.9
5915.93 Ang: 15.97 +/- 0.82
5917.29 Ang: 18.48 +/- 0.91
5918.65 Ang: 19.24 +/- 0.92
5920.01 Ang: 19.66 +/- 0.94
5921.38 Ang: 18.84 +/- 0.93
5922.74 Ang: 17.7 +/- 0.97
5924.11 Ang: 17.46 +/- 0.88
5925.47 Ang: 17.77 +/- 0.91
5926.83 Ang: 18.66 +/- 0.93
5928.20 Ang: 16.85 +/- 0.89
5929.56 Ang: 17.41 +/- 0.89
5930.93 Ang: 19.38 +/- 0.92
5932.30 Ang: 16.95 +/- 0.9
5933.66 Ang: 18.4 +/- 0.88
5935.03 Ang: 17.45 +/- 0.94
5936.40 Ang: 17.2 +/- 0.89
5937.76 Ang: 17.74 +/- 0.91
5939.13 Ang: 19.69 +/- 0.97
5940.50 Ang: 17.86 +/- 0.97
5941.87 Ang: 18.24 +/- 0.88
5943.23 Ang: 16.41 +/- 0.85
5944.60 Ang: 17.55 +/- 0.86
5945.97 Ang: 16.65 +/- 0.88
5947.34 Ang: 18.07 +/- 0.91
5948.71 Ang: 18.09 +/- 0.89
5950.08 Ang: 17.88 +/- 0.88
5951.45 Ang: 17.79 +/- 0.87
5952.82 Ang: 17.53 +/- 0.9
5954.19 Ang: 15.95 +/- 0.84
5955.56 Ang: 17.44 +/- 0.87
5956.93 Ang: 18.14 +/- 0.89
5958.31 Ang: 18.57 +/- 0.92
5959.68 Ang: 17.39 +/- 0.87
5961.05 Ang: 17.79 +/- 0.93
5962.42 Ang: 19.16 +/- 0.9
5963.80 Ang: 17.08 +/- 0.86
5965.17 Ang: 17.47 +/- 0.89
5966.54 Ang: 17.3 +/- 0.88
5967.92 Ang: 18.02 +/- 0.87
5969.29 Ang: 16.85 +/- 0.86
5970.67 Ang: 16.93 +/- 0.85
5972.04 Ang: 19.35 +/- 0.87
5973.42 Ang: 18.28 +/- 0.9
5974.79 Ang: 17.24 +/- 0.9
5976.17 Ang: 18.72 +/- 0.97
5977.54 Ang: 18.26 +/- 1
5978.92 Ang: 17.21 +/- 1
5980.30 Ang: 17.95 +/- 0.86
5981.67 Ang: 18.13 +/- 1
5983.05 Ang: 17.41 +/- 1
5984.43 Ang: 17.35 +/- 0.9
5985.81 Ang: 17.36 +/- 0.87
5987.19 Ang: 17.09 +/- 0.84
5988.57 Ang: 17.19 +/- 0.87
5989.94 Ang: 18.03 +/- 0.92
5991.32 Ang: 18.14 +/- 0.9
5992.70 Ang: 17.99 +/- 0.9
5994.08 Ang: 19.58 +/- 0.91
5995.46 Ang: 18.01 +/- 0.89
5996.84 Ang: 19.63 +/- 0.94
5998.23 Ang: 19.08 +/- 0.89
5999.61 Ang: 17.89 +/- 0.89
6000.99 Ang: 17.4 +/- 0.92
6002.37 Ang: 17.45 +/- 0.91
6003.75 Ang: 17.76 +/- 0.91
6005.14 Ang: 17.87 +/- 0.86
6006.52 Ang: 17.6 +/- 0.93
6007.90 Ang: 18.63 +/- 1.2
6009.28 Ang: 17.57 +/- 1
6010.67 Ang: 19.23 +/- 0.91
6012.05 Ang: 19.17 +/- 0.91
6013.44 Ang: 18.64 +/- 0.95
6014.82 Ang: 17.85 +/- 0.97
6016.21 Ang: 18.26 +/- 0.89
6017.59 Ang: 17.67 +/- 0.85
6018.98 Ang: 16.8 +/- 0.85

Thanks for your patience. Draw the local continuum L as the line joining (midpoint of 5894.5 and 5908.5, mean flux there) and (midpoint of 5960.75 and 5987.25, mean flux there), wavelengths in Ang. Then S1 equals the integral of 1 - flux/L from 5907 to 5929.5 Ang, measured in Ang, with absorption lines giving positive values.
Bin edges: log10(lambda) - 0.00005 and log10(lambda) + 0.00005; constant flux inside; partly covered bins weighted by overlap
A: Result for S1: -1.7 Ang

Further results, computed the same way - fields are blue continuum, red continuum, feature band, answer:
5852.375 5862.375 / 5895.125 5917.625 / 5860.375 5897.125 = 2.4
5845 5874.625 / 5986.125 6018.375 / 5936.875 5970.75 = 1.0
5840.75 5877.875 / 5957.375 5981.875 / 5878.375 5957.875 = 3.9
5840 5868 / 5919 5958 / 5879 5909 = 3.6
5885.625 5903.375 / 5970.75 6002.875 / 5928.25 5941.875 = -1.4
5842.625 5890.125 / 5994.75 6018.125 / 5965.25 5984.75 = 0.3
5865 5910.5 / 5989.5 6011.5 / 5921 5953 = -0.9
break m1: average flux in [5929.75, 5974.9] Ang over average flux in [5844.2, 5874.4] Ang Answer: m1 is 0.97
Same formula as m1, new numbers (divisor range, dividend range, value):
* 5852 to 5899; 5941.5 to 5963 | 1.04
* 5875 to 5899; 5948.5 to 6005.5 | 1.14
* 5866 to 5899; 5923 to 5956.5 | 1.09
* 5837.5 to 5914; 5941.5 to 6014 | 1.03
